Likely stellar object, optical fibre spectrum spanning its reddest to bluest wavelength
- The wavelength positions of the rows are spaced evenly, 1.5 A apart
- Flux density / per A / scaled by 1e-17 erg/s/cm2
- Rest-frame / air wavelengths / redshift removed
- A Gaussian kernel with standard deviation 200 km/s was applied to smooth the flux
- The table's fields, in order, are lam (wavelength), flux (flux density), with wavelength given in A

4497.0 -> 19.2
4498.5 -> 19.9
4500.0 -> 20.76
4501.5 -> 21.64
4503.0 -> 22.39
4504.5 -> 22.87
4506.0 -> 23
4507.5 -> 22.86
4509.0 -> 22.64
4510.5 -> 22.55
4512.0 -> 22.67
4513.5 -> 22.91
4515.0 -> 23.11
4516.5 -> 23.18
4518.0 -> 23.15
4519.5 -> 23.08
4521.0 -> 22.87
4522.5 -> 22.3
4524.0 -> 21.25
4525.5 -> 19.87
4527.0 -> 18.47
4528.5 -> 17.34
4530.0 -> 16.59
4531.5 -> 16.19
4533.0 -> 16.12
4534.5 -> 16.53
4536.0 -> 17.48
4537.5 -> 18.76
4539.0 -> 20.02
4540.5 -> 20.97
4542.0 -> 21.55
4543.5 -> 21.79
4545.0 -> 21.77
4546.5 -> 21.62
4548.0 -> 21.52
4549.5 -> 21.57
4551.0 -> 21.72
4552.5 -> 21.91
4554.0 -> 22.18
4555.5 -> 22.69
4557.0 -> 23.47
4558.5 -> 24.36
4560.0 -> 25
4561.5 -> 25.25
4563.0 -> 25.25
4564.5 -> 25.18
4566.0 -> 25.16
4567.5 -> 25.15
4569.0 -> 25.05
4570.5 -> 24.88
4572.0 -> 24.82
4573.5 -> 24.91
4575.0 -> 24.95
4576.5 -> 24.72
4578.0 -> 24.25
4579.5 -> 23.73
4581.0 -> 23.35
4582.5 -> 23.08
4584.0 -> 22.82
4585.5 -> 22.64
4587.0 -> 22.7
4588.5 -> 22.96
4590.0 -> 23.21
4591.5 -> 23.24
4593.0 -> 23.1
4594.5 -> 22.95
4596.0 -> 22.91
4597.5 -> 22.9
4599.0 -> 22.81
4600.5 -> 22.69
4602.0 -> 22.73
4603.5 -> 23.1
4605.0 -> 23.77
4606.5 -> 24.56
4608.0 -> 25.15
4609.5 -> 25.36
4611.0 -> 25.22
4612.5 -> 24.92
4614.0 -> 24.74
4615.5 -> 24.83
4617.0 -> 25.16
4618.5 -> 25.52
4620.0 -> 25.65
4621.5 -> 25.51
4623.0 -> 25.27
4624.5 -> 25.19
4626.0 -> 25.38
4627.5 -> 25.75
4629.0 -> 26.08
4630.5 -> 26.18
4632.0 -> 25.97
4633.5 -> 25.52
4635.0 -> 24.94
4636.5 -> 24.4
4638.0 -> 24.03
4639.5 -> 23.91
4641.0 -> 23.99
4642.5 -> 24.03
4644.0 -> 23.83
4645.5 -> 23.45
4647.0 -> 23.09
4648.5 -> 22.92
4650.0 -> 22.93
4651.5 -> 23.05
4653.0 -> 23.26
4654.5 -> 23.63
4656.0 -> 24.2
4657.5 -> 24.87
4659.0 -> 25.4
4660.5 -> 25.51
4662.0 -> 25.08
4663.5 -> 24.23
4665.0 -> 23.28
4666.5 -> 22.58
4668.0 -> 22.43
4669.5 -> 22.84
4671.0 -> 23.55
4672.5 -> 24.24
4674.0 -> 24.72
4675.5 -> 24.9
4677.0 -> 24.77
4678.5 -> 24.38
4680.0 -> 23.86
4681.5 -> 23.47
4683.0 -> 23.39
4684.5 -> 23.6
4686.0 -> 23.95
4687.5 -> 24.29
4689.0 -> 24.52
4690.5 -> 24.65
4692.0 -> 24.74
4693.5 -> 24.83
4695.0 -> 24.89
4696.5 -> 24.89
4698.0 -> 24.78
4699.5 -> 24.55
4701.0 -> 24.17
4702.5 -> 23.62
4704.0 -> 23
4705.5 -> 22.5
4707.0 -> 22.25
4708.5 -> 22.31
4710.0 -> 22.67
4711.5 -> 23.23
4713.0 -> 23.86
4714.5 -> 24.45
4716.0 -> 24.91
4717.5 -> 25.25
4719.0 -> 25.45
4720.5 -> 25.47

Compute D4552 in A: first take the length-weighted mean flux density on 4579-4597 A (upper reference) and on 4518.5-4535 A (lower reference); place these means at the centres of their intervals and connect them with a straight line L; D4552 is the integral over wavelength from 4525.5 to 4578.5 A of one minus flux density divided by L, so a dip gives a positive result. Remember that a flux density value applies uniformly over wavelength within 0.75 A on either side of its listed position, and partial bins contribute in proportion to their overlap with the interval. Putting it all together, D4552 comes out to -2.65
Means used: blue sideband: 19.2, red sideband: 23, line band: 21.9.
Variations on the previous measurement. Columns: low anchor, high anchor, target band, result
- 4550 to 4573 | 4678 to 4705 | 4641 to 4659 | 0.4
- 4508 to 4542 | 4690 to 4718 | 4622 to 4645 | -2.4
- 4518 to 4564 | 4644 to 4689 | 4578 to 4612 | -1.8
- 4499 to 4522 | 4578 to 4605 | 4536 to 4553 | 1.3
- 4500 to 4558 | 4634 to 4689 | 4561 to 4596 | -2.9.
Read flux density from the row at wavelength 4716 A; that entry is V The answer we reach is 24.91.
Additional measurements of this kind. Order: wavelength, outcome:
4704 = 23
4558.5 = 24.36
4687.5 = 24.29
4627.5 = 25.75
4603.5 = 23.1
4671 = 23.55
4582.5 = 23.08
